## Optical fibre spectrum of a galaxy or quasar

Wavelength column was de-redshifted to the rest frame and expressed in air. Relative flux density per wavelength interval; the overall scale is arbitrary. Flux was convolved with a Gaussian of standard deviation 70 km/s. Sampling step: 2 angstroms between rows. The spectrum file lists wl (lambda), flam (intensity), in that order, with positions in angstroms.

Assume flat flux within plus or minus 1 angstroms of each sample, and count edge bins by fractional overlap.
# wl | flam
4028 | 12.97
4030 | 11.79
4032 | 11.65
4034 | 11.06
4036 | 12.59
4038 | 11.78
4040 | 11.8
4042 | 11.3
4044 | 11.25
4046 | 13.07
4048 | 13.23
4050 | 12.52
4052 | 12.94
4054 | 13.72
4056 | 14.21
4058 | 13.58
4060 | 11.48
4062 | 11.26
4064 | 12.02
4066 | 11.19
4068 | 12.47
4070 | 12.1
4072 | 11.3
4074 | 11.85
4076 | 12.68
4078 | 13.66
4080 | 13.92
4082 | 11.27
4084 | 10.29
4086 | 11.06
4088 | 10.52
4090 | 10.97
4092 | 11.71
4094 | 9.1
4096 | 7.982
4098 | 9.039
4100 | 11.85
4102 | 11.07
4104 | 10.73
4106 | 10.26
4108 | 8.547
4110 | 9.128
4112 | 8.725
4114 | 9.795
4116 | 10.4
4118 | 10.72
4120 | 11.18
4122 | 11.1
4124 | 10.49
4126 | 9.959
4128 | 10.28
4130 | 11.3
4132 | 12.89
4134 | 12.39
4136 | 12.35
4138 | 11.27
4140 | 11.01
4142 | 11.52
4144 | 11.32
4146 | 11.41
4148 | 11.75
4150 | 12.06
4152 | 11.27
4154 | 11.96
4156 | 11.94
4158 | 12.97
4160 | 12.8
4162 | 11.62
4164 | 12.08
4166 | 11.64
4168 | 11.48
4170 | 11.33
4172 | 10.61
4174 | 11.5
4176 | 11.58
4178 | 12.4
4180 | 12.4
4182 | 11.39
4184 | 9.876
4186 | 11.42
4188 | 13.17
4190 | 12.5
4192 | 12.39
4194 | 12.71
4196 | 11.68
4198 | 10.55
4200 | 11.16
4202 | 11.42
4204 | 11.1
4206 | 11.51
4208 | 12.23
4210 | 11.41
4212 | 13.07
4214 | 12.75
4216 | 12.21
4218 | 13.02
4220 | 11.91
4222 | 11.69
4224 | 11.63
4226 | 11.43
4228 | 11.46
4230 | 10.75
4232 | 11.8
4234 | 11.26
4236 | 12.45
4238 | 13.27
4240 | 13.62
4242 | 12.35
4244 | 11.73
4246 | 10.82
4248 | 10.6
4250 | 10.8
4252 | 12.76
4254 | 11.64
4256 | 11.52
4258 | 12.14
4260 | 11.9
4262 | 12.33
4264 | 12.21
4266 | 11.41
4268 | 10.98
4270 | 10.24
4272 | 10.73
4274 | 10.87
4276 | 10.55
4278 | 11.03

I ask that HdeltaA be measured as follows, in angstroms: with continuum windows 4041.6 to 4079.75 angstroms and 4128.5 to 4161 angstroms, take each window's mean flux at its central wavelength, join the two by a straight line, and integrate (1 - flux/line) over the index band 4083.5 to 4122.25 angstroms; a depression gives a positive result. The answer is 6.3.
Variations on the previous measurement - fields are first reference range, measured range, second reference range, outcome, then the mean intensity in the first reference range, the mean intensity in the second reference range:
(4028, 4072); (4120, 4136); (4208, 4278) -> 1.0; 12.2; 11.7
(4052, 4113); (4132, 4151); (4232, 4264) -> -0.4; 11.3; 11.9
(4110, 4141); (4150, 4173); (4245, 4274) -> -1.6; 10.9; 11.4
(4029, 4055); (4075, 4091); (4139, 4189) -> 0.3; 12.2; 11.7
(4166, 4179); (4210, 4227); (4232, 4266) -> -0.6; 11.5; 11.9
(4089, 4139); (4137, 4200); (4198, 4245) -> -2.7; 10.5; 11.9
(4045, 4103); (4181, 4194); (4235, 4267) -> 0.1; 11.8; 12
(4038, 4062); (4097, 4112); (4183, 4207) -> 2.7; 12.6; 11.6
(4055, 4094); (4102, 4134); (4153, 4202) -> 3.8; 11.9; 11.8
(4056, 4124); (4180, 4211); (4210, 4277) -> -0.4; 11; 11.7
